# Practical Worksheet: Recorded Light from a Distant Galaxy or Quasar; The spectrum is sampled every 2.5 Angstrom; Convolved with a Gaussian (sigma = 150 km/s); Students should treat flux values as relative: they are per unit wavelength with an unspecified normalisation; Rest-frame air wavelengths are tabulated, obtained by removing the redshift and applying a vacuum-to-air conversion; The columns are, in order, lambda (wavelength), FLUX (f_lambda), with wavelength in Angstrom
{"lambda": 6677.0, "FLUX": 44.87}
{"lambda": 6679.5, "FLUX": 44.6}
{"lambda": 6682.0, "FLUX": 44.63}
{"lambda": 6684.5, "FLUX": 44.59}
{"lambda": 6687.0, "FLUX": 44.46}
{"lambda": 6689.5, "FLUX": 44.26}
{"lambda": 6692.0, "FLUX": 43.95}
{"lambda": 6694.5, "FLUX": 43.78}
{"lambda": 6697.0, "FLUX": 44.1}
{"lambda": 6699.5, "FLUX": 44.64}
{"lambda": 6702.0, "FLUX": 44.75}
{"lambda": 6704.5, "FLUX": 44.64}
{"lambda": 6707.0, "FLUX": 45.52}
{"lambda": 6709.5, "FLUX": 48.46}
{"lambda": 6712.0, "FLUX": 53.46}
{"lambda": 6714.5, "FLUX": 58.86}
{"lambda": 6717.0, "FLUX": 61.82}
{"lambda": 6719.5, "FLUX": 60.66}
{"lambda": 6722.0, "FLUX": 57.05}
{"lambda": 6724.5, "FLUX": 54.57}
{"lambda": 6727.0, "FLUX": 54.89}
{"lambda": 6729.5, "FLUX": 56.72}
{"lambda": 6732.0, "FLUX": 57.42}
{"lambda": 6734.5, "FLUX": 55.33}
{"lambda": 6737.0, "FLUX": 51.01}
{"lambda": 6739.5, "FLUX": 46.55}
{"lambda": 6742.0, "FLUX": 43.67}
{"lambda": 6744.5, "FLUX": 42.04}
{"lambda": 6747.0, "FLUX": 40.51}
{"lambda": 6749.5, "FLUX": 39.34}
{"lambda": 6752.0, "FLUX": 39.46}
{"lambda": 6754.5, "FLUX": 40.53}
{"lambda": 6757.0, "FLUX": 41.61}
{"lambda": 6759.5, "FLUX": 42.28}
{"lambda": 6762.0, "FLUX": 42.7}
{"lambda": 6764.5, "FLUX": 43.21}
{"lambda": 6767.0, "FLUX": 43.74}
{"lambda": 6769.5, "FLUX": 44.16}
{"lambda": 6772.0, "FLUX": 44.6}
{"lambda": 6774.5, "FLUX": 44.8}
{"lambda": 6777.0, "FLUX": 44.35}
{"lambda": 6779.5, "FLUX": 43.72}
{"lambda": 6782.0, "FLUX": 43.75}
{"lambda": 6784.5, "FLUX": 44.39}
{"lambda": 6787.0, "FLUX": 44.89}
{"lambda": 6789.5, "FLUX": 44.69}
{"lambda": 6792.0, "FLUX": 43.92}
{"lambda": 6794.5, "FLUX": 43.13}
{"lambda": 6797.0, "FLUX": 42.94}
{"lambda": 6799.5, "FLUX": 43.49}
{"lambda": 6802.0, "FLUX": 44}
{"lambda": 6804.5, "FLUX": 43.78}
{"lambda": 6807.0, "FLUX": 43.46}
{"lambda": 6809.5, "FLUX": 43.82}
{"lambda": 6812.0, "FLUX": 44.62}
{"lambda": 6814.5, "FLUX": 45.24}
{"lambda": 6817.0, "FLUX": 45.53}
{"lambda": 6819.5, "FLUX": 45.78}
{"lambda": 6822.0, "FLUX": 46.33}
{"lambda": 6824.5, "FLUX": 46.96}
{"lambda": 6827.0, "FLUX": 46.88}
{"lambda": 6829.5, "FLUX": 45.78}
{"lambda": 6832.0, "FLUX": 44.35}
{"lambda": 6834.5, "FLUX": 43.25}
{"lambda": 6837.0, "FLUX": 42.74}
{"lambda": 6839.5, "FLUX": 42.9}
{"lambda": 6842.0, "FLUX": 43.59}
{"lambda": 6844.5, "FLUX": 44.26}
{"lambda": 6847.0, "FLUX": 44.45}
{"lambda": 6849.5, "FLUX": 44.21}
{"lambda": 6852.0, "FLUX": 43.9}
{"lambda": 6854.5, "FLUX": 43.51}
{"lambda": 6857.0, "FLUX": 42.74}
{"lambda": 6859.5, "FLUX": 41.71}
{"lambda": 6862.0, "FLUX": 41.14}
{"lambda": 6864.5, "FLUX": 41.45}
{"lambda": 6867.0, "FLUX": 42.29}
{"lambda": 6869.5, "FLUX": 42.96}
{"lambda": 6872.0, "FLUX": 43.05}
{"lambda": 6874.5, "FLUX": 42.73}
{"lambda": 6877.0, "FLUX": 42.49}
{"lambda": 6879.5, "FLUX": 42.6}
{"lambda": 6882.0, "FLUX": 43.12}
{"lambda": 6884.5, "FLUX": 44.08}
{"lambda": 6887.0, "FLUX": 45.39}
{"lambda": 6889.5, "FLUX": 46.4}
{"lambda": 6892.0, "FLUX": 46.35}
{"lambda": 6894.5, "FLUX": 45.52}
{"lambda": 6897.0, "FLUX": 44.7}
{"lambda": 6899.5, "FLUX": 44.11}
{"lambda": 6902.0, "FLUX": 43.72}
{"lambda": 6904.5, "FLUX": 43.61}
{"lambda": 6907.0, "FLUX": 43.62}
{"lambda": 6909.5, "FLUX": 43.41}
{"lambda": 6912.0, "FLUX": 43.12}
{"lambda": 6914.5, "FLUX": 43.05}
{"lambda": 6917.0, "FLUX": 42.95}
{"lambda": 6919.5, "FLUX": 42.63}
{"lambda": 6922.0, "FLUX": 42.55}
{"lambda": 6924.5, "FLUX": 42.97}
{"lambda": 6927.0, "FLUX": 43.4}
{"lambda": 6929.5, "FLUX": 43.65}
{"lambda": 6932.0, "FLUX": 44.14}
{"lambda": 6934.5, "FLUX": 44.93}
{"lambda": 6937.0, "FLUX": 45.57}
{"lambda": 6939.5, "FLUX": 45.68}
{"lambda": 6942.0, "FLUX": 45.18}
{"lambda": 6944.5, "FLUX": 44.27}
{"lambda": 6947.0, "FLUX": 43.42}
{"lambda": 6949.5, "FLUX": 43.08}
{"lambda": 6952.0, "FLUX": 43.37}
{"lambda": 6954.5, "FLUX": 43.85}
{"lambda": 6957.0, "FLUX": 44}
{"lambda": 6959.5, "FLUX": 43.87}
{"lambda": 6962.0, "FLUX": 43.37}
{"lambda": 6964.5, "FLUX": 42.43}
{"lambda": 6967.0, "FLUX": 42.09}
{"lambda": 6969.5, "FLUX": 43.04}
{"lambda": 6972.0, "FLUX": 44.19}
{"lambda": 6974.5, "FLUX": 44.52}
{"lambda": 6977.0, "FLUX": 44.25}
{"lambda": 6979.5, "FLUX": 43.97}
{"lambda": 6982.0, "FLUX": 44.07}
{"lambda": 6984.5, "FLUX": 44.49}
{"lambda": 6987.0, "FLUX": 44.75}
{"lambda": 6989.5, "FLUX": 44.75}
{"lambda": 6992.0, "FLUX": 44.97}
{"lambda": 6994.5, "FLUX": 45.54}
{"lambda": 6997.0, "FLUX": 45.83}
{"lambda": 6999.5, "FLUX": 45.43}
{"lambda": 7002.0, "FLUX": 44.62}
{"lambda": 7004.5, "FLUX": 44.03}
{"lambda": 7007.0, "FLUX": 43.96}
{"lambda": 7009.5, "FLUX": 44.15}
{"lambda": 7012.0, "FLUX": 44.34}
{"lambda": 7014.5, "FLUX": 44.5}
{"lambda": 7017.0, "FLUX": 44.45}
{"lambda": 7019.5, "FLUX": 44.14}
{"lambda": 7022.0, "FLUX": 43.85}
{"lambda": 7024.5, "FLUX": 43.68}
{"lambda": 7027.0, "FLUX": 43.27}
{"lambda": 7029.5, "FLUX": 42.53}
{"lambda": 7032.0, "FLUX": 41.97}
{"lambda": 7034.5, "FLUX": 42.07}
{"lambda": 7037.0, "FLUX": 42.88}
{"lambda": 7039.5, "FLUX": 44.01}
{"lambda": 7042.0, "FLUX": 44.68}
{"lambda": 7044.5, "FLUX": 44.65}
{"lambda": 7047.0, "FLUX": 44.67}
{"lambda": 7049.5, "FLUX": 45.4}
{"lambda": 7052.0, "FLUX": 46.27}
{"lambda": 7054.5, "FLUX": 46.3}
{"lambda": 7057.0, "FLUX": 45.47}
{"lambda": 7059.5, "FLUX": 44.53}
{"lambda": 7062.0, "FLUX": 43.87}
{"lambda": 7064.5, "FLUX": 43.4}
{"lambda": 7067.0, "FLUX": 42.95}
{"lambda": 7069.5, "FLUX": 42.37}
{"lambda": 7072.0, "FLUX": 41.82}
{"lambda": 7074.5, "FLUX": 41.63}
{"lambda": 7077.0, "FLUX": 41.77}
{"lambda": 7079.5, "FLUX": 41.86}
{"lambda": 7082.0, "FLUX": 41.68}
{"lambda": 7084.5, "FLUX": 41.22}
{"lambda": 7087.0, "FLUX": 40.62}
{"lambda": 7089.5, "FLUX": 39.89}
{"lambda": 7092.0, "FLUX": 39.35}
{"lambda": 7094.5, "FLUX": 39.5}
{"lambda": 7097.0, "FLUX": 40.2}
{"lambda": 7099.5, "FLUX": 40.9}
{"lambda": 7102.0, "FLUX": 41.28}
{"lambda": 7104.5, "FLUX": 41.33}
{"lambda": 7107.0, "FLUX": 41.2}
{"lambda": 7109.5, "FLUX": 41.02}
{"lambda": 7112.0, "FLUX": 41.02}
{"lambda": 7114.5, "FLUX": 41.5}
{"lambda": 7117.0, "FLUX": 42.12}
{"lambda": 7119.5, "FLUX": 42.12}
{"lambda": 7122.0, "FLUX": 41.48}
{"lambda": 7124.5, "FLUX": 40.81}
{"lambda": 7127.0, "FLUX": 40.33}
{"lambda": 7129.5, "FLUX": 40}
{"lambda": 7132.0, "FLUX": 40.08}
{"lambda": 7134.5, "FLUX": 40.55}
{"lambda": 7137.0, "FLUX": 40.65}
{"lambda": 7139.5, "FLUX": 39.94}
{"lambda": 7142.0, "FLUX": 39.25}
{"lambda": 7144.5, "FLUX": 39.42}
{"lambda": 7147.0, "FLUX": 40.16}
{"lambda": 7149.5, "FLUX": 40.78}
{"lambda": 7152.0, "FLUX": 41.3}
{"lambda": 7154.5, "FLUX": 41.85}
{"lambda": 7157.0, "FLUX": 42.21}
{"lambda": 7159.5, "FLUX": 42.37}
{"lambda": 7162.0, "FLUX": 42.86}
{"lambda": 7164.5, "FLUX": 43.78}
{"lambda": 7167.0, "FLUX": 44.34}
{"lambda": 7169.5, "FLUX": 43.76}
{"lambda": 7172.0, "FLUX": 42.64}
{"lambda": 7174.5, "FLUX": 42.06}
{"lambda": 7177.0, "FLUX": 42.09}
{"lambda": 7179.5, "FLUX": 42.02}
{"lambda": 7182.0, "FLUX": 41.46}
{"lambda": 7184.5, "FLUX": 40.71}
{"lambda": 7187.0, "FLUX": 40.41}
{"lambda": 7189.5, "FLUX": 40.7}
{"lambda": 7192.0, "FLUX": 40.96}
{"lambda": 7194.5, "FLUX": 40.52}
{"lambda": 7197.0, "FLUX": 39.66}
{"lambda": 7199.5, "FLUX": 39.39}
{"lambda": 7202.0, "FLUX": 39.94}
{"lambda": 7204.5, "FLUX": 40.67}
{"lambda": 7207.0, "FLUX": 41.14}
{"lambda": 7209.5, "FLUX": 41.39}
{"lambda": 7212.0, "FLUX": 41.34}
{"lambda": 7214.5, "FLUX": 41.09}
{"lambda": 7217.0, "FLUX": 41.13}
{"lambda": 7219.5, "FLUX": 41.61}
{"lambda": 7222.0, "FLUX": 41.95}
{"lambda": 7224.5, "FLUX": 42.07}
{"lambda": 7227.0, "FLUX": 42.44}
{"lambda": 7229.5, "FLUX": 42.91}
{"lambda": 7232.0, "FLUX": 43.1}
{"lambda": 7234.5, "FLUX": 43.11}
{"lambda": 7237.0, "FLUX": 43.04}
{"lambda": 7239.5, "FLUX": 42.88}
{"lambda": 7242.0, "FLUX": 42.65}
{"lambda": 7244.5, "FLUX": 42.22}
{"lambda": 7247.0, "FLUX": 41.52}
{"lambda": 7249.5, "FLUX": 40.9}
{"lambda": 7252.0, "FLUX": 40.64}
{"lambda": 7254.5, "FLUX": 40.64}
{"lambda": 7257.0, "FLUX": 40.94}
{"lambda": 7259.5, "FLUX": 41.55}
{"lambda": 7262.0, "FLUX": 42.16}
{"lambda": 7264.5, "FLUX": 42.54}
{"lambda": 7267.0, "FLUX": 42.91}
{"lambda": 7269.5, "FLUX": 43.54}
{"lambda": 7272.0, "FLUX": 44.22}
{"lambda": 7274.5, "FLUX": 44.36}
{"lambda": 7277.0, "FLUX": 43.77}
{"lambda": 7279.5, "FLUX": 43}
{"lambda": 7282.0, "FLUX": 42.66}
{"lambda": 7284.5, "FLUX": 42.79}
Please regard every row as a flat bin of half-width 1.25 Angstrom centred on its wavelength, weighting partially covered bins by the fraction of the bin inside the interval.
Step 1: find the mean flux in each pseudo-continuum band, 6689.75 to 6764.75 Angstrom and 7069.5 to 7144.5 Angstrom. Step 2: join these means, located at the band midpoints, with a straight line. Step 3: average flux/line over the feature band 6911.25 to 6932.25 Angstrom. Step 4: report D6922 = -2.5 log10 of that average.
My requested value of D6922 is 0.03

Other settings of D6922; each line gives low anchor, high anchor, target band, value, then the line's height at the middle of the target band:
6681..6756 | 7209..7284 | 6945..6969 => 0.057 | 45.6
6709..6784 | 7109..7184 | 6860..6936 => 0.049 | 45.5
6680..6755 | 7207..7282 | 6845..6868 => 0.095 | 46.8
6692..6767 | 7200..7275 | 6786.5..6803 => 0.084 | 47.3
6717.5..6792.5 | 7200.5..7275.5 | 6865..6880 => 0.073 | 45.6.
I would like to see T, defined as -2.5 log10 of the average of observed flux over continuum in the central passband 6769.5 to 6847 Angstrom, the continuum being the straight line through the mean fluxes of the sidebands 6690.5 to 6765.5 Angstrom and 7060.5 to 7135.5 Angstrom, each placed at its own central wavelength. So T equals 0.05 mag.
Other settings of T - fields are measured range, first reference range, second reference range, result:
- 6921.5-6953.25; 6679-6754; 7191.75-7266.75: 0.04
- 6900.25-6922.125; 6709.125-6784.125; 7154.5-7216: 0.06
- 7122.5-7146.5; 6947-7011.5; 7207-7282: 0.07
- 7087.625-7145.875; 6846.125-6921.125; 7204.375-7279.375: 0.05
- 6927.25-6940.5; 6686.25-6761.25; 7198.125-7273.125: 0.02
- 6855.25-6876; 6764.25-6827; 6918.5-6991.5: 0.05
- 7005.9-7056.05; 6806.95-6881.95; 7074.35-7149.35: -0.06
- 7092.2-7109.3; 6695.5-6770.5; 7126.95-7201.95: 0.04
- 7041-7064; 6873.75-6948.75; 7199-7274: -0.05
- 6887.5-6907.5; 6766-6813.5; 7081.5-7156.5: -0.05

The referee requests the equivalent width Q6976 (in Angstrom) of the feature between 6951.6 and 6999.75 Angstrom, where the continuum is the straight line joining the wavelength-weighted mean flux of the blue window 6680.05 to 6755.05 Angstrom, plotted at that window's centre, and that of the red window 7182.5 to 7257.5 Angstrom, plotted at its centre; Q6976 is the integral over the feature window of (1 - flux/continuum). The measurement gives 0.7 Angstrom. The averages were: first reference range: 48.4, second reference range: 41.4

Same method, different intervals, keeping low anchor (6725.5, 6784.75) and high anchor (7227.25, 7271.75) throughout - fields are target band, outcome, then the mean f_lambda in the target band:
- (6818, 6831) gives -0.4 Angstrom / 46.3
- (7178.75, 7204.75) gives 1.3 Angstrom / 40.6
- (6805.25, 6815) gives 0.2 Angstrom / 44.2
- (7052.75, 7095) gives 1.0 Angstrom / 42.3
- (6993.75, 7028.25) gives -0.5 Angstrom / 44.4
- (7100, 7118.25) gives 0.8 Angstrom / 41.3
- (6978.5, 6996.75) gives -0.3 Angstrom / 44.7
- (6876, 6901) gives 0.1 Angstrom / 44.5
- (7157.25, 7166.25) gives 0.0 Angstrom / 43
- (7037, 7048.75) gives -0.2 Angstrom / 44.4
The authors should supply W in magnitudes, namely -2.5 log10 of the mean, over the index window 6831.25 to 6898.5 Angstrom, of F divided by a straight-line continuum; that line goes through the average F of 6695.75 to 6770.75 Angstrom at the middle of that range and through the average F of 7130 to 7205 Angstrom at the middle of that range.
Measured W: 0.06 mag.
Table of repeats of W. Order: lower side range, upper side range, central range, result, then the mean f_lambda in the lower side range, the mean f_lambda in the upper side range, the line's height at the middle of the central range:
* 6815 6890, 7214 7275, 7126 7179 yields 0.03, 43.9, 42.2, 42.6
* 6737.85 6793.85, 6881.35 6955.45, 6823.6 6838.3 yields -0.03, 43.2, 44.1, 43.6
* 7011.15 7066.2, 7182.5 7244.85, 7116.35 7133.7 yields 0.05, 44.1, 41.5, 42.8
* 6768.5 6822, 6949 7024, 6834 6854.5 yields 0.01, 44.3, 44.1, 44.3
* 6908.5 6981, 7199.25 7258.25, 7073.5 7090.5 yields 0.04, 43.7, 41.7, 42.7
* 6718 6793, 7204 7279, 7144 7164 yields 0.04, 46.6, 42.2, 43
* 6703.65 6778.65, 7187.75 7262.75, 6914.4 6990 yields 0.03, 48.1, 41.5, 45.2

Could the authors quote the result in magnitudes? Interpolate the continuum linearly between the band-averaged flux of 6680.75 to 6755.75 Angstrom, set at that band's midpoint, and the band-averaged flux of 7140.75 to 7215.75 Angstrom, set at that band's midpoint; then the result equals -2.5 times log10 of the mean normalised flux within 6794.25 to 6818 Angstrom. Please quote 0.07 mag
